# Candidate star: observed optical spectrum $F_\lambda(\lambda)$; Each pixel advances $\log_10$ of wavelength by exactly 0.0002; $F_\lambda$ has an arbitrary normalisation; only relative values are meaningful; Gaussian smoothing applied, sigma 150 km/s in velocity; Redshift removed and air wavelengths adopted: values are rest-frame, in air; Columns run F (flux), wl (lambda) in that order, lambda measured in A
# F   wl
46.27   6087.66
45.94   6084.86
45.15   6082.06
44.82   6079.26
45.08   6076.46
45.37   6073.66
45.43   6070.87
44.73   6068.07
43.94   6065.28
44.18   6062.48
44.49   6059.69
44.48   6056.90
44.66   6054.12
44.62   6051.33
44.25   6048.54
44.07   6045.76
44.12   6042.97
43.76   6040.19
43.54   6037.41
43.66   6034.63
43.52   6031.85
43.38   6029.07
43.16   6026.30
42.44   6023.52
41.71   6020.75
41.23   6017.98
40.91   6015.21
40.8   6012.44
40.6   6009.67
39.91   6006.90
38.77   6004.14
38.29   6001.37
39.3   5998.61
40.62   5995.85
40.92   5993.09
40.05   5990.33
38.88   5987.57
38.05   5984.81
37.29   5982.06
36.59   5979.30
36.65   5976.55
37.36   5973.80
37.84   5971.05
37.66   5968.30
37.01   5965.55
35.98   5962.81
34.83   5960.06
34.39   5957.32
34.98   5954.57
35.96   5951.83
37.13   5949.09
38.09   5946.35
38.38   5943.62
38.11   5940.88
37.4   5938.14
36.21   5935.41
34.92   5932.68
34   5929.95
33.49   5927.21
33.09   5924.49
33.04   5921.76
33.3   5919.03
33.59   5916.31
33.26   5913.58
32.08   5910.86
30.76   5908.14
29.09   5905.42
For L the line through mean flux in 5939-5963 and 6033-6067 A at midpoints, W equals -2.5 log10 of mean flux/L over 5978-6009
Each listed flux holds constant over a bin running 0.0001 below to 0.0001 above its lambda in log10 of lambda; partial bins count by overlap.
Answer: 0.02 mag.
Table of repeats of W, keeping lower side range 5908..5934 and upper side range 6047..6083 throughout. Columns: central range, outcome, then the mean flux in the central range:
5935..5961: -0.04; 36.6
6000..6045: -0.01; 41.9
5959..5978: 0.01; 36.8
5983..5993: -0.02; 39.2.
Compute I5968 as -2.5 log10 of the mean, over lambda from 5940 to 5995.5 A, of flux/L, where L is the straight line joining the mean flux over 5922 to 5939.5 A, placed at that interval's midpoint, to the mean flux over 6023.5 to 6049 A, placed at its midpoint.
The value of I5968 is 0.01 mag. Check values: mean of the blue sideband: 34.7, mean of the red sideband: 43.6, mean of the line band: 37.4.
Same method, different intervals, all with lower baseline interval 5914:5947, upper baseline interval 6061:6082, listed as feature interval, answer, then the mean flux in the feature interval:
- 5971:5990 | 0.03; 37.6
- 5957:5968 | 0.04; 35.9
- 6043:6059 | -0.02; 44.4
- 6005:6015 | 0.01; 40.4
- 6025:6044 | -0.03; 43.6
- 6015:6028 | -0.02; 42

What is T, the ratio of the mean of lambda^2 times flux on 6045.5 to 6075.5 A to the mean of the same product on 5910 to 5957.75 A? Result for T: 1.32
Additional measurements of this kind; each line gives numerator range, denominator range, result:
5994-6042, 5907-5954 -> 1.23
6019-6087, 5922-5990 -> 1.25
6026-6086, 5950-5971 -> 1.27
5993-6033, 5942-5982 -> 1.14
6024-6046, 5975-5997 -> 1.15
